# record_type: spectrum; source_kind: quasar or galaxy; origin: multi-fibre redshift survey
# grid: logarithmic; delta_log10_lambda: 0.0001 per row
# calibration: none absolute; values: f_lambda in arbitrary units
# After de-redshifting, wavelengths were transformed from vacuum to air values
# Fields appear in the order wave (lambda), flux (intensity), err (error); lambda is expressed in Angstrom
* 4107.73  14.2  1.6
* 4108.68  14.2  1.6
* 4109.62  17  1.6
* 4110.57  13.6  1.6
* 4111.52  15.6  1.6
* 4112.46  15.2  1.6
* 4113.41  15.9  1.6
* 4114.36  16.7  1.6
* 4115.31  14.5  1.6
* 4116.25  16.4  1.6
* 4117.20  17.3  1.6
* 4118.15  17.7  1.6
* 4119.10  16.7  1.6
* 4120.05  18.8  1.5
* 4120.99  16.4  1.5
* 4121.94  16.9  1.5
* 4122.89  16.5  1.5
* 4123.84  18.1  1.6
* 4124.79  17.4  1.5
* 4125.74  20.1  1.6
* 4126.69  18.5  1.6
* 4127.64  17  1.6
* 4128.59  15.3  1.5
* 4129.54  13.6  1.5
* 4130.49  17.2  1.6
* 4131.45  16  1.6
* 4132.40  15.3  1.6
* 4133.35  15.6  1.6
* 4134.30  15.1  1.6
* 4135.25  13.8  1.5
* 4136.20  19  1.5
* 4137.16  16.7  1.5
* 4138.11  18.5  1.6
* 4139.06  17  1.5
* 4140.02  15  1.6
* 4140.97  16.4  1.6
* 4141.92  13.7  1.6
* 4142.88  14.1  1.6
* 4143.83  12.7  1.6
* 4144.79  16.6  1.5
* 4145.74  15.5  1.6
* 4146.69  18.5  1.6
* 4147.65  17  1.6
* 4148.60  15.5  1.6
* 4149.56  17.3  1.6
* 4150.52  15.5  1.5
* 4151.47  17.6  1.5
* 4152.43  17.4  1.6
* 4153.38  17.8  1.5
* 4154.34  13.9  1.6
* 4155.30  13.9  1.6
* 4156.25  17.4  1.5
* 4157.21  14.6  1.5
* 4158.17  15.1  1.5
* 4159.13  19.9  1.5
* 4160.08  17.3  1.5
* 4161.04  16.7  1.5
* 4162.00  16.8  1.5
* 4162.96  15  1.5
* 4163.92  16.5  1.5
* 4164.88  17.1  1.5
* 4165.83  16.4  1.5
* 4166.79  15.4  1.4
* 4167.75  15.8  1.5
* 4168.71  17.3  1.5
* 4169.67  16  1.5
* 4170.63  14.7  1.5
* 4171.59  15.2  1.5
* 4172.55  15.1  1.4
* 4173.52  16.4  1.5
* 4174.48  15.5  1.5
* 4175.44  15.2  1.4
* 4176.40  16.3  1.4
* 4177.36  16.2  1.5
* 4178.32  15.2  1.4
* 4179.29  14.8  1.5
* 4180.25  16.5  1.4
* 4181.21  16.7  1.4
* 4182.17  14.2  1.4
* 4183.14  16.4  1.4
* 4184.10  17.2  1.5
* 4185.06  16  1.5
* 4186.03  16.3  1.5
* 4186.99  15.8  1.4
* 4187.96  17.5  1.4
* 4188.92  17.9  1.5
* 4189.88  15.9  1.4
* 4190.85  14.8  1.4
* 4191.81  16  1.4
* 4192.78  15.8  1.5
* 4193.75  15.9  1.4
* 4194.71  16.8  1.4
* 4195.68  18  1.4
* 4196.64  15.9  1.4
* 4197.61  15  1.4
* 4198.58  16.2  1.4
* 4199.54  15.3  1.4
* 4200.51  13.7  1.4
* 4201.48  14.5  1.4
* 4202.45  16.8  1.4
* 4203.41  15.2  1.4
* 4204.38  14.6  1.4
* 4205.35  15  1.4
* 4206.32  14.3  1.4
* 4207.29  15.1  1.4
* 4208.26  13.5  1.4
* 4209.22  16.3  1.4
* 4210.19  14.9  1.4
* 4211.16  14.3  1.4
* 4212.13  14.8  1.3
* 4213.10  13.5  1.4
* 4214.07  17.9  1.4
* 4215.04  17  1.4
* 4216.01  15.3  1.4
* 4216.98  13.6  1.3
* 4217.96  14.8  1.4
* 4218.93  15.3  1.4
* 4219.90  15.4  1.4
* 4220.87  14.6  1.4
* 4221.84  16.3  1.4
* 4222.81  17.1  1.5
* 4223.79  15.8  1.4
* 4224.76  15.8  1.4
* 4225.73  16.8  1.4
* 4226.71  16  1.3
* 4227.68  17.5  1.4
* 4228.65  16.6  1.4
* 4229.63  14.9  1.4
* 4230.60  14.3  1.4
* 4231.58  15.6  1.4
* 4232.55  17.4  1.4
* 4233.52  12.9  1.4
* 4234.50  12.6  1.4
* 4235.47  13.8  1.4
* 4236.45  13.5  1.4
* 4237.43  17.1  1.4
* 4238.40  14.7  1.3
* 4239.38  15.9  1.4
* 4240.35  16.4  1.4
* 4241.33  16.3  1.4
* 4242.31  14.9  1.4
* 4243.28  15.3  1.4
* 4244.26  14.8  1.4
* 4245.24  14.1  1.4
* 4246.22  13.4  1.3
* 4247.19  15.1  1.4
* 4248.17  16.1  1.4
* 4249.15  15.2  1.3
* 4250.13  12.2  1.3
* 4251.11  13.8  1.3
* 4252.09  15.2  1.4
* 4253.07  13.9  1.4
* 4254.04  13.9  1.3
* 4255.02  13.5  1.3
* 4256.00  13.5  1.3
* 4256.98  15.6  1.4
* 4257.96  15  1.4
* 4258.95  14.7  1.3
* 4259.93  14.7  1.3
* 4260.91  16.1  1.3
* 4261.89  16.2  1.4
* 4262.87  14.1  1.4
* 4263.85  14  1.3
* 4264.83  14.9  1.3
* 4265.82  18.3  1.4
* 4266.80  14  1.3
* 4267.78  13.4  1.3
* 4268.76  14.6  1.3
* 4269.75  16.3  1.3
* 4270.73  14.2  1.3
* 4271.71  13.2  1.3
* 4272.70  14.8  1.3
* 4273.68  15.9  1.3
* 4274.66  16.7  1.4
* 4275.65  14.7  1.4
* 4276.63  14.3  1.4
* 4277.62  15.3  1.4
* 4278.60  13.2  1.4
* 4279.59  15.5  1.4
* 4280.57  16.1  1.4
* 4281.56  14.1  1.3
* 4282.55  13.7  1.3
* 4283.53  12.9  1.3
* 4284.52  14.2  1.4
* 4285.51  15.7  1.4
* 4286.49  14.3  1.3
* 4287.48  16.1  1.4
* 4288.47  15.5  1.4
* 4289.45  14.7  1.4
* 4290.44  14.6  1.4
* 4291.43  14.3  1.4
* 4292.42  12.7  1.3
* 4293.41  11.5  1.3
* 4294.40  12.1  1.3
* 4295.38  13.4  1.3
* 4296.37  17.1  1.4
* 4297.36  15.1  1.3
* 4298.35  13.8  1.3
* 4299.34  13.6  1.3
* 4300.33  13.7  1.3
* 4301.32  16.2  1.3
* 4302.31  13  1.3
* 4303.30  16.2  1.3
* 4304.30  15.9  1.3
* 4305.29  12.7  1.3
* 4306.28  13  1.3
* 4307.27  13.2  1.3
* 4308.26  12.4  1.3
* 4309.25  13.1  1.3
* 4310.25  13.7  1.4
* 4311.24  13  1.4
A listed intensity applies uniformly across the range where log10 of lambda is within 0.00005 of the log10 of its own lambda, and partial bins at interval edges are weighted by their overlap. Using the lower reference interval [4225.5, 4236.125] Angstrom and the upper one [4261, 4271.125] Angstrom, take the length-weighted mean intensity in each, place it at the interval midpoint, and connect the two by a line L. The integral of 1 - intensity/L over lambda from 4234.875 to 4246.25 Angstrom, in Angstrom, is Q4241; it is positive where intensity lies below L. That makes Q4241 0.1 Angstrom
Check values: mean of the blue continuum 15.2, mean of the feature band 15.1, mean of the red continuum 15.1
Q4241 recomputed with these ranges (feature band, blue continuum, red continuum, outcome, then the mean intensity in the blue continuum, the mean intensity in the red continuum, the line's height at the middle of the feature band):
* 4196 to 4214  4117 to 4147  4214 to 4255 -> 0.6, 16.5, 15.2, 15.5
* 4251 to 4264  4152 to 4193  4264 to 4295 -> 0.2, 16.1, 14.6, 14.9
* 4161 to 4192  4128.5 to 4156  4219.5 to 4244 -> -0.5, 15.9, 15.5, 15.8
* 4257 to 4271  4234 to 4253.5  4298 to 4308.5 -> -0.6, 14.7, 14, 14.5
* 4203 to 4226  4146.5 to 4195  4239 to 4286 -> 0.3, 16.2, 14.8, 15.5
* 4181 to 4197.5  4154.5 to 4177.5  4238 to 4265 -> -0.6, 16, 14.8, 15.7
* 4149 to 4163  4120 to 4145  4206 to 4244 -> -0.3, 16.3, 15.3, 16.1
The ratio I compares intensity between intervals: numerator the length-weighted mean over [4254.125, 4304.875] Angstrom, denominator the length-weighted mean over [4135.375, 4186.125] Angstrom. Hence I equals 0.91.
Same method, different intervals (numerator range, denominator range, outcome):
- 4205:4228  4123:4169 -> 0.95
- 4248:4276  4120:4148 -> 0.90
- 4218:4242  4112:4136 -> 0.94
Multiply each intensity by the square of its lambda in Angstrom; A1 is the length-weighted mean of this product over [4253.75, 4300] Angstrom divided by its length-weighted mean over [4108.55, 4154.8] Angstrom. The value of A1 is 0.96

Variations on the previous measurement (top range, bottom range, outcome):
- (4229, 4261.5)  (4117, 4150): 0.94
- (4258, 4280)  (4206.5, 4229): 0.98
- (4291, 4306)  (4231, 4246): 0.97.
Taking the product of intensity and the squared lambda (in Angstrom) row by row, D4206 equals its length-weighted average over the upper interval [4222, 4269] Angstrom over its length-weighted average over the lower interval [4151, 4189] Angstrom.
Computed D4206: 0.96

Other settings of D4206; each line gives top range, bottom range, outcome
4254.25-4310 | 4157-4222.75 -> 0.96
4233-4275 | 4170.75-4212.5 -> 0.97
